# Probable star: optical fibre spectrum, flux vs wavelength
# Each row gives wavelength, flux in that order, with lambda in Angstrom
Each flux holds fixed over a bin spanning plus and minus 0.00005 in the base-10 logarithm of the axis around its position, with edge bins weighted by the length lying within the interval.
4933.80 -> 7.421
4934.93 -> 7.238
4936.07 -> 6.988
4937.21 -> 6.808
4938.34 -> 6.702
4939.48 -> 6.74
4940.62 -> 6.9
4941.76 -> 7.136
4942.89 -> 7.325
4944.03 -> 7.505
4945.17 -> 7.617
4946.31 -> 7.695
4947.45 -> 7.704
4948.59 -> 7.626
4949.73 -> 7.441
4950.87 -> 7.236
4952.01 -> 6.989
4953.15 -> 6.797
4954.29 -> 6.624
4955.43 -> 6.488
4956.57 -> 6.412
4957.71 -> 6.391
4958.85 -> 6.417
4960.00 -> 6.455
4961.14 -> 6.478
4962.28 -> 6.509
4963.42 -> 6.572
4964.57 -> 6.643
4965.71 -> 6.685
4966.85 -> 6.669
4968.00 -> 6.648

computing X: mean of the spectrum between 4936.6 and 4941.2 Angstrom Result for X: 6.78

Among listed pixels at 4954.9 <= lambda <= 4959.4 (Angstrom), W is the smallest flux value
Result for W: 6.391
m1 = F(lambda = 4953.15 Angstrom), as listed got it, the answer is 6.797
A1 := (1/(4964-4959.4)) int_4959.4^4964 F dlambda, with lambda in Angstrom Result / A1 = 6.49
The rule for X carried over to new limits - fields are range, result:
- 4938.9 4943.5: 7.03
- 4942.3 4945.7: 7.49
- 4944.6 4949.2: 7.65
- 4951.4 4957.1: 6.67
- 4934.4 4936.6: 7.1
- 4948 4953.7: 7.22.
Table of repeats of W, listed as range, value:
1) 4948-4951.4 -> 7.236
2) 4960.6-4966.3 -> 6.478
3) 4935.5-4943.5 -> 6.702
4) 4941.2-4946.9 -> 7.136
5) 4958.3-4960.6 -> 6.417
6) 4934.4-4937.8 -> 6.808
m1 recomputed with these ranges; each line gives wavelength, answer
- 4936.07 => 6.988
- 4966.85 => 6.669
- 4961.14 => 6.478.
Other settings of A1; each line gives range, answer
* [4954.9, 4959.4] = 6.43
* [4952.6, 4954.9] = 6.71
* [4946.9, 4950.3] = 7.59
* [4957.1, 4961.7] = 6.43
